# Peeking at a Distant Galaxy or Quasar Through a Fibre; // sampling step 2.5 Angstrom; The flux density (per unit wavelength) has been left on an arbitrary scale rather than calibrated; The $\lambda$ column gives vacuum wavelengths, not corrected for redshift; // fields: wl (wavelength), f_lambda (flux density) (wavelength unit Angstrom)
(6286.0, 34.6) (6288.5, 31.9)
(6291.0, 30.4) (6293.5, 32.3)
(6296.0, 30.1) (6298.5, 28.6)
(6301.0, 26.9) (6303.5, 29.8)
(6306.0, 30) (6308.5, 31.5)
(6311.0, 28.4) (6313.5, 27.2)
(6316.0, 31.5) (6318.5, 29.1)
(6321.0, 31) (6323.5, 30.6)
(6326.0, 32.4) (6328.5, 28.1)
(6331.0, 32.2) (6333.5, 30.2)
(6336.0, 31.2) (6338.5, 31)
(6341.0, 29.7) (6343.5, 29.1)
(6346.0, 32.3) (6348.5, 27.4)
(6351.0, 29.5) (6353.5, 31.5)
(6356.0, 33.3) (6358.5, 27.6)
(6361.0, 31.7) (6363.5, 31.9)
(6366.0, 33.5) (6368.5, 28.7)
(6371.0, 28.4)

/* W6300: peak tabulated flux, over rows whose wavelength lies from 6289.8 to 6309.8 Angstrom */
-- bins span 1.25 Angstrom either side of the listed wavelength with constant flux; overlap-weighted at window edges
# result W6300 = 32.3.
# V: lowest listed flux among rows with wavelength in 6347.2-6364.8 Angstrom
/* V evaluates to 27.4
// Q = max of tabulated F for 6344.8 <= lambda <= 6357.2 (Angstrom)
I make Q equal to 33.3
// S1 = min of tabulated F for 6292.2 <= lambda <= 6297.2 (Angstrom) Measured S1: 30.1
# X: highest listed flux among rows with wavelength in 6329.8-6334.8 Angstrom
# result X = 32.2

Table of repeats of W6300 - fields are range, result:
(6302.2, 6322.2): 31.5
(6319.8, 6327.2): 32.4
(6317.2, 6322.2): 31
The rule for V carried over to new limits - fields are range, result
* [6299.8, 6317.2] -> 26.9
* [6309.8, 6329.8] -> 27.2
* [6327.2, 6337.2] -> 28.1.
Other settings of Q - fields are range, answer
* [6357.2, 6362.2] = 31.7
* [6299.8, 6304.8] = 29.8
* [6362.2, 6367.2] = 33.5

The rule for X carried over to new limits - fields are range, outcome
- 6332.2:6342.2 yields 31.2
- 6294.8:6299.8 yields 30.1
